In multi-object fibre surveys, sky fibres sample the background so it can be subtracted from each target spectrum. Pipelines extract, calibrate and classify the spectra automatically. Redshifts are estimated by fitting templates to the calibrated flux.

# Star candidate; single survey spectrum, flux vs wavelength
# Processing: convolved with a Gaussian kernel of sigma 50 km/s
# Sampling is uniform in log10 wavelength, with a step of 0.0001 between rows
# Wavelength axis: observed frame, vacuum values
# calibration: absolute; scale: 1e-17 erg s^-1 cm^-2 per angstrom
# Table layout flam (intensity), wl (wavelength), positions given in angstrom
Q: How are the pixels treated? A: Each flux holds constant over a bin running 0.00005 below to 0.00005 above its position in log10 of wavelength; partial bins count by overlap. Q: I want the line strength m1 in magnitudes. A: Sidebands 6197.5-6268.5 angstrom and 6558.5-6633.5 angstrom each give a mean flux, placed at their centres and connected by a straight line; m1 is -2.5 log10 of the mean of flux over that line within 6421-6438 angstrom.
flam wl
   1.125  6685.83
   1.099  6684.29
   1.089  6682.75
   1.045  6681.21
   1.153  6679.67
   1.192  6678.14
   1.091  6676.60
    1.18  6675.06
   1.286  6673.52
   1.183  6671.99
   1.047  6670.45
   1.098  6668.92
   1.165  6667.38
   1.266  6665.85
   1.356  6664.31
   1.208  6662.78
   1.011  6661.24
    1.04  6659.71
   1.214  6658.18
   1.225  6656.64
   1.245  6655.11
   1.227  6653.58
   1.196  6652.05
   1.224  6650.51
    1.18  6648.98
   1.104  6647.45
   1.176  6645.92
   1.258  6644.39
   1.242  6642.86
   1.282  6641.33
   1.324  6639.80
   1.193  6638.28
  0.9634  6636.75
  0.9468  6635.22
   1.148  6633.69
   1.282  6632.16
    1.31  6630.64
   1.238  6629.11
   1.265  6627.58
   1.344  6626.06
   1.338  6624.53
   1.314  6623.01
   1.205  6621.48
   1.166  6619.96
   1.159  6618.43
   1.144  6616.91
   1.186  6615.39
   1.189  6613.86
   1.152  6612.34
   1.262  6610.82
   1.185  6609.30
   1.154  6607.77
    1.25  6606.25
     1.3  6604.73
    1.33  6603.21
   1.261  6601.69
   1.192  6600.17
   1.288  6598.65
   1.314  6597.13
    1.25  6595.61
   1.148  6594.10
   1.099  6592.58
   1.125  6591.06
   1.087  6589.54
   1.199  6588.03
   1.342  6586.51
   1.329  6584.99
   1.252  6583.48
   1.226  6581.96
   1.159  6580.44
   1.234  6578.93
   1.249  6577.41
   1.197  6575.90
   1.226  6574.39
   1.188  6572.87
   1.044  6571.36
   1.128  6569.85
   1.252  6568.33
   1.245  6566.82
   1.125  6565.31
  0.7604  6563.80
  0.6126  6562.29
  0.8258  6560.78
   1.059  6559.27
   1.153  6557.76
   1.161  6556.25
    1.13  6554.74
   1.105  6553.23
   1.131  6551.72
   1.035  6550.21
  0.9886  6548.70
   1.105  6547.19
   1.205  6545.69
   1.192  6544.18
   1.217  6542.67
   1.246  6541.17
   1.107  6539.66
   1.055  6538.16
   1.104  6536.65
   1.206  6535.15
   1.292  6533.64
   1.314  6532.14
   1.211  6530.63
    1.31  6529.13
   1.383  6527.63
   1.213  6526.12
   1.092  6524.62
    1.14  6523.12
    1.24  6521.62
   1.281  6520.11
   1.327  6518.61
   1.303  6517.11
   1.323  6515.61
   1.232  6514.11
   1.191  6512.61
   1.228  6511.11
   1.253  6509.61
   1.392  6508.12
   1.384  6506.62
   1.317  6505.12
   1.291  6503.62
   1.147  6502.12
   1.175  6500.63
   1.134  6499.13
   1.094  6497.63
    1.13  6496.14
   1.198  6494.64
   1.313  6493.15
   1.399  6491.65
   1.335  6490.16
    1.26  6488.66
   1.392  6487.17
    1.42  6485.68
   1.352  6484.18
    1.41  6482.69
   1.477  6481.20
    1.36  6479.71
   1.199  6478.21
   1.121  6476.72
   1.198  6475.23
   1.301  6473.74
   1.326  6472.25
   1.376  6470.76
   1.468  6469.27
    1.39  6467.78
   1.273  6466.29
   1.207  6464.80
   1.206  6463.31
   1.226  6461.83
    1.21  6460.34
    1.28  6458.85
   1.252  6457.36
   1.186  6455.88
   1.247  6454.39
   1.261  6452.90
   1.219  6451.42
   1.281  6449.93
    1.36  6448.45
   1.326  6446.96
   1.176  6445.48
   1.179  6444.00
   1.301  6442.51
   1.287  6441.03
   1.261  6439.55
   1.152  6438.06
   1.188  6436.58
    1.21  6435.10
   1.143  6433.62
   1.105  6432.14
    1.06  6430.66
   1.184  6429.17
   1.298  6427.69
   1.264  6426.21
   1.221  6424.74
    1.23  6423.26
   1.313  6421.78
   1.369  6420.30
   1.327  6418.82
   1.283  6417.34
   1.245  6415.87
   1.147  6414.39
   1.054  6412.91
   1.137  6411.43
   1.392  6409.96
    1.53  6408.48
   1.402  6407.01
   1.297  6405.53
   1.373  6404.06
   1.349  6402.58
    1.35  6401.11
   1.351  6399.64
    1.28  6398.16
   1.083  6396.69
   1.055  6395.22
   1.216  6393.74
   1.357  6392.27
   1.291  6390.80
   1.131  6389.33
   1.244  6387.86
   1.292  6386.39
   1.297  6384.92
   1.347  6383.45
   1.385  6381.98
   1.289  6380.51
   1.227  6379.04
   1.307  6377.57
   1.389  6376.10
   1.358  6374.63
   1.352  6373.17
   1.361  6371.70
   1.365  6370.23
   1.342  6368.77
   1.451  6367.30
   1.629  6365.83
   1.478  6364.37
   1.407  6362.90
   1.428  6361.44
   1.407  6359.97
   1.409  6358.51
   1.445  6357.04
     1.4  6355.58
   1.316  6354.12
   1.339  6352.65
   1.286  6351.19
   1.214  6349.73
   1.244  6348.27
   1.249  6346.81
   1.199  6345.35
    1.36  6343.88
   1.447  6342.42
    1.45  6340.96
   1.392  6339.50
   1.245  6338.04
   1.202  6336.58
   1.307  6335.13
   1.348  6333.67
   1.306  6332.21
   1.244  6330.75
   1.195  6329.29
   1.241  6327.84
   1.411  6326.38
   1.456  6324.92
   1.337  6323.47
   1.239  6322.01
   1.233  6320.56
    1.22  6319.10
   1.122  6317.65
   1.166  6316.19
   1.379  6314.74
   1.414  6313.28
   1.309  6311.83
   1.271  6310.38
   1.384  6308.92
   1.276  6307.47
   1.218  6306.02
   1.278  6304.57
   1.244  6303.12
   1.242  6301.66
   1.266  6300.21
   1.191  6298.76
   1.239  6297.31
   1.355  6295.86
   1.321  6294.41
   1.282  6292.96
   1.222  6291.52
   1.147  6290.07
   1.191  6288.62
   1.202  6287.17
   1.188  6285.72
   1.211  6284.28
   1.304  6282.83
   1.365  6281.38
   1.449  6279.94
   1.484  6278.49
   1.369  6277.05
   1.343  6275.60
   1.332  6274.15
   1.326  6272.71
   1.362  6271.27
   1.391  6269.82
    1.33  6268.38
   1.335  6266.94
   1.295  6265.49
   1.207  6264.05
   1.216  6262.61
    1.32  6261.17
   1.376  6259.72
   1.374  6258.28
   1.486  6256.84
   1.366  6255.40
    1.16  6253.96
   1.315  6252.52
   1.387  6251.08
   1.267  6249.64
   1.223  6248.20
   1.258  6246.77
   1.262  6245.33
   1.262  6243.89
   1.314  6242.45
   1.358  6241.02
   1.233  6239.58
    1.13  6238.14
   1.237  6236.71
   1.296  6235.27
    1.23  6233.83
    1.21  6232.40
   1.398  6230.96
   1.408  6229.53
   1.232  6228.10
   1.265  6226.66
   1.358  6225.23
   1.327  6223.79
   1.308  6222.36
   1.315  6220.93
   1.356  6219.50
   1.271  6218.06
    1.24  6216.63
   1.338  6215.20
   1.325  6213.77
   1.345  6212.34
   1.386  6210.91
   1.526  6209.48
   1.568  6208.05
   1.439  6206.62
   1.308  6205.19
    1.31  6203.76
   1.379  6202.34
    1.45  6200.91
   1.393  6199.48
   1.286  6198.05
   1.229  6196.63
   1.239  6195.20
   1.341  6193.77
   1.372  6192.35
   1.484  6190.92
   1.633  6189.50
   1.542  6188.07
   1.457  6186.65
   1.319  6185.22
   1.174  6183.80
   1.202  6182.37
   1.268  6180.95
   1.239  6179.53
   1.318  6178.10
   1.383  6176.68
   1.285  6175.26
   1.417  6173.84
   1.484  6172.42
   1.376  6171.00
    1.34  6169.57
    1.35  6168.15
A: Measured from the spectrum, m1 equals 0.04 mag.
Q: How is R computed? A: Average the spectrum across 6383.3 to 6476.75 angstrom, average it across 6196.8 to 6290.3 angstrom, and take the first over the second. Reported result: 1.0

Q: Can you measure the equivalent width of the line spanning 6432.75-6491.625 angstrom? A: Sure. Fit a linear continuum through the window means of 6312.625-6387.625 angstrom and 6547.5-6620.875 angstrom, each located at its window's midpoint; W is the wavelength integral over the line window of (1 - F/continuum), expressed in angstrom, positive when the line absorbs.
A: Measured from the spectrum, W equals -1.5 angstrom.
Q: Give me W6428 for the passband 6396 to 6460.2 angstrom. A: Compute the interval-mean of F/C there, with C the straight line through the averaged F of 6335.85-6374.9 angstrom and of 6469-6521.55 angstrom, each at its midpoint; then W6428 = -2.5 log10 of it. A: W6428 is 0.058 mag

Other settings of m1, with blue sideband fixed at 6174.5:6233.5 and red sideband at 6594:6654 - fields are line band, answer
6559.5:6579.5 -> 0.143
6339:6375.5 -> -0.060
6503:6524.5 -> -0.018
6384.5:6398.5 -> 0.058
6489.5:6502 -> 0.034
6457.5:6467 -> 0.029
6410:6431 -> 0.041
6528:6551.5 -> 0.062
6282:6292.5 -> 0.093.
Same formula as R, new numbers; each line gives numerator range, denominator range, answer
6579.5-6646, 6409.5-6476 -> 0.98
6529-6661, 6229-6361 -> 0.91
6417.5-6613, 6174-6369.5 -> 0.92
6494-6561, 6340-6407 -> 0.90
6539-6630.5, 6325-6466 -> 0.91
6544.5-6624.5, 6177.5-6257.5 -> 0.88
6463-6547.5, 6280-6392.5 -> 0.96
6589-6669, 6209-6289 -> 0.92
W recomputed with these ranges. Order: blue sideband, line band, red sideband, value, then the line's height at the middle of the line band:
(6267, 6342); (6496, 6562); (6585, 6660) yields 2.6 angstrom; 1.24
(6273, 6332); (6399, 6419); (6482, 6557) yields -0.7 angstrom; 1.26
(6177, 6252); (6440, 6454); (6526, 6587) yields -0.7 angstrom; 1.21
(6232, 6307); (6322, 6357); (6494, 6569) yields -1.6 angstrom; 1.26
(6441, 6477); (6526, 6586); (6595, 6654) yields 4.3 angstrom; 1.24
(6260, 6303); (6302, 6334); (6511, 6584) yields -0.3 angstrom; 1.27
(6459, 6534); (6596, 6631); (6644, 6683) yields -1.1 angstrom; 1.2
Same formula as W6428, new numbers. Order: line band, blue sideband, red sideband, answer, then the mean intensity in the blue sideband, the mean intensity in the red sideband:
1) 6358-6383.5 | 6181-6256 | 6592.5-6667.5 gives -0.08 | 1.33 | 1.21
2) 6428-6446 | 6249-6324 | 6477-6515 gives 0.08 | 1.29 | 1.28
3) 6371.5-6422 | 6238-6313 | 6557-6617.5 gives -0.04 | 1.29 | 1.17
